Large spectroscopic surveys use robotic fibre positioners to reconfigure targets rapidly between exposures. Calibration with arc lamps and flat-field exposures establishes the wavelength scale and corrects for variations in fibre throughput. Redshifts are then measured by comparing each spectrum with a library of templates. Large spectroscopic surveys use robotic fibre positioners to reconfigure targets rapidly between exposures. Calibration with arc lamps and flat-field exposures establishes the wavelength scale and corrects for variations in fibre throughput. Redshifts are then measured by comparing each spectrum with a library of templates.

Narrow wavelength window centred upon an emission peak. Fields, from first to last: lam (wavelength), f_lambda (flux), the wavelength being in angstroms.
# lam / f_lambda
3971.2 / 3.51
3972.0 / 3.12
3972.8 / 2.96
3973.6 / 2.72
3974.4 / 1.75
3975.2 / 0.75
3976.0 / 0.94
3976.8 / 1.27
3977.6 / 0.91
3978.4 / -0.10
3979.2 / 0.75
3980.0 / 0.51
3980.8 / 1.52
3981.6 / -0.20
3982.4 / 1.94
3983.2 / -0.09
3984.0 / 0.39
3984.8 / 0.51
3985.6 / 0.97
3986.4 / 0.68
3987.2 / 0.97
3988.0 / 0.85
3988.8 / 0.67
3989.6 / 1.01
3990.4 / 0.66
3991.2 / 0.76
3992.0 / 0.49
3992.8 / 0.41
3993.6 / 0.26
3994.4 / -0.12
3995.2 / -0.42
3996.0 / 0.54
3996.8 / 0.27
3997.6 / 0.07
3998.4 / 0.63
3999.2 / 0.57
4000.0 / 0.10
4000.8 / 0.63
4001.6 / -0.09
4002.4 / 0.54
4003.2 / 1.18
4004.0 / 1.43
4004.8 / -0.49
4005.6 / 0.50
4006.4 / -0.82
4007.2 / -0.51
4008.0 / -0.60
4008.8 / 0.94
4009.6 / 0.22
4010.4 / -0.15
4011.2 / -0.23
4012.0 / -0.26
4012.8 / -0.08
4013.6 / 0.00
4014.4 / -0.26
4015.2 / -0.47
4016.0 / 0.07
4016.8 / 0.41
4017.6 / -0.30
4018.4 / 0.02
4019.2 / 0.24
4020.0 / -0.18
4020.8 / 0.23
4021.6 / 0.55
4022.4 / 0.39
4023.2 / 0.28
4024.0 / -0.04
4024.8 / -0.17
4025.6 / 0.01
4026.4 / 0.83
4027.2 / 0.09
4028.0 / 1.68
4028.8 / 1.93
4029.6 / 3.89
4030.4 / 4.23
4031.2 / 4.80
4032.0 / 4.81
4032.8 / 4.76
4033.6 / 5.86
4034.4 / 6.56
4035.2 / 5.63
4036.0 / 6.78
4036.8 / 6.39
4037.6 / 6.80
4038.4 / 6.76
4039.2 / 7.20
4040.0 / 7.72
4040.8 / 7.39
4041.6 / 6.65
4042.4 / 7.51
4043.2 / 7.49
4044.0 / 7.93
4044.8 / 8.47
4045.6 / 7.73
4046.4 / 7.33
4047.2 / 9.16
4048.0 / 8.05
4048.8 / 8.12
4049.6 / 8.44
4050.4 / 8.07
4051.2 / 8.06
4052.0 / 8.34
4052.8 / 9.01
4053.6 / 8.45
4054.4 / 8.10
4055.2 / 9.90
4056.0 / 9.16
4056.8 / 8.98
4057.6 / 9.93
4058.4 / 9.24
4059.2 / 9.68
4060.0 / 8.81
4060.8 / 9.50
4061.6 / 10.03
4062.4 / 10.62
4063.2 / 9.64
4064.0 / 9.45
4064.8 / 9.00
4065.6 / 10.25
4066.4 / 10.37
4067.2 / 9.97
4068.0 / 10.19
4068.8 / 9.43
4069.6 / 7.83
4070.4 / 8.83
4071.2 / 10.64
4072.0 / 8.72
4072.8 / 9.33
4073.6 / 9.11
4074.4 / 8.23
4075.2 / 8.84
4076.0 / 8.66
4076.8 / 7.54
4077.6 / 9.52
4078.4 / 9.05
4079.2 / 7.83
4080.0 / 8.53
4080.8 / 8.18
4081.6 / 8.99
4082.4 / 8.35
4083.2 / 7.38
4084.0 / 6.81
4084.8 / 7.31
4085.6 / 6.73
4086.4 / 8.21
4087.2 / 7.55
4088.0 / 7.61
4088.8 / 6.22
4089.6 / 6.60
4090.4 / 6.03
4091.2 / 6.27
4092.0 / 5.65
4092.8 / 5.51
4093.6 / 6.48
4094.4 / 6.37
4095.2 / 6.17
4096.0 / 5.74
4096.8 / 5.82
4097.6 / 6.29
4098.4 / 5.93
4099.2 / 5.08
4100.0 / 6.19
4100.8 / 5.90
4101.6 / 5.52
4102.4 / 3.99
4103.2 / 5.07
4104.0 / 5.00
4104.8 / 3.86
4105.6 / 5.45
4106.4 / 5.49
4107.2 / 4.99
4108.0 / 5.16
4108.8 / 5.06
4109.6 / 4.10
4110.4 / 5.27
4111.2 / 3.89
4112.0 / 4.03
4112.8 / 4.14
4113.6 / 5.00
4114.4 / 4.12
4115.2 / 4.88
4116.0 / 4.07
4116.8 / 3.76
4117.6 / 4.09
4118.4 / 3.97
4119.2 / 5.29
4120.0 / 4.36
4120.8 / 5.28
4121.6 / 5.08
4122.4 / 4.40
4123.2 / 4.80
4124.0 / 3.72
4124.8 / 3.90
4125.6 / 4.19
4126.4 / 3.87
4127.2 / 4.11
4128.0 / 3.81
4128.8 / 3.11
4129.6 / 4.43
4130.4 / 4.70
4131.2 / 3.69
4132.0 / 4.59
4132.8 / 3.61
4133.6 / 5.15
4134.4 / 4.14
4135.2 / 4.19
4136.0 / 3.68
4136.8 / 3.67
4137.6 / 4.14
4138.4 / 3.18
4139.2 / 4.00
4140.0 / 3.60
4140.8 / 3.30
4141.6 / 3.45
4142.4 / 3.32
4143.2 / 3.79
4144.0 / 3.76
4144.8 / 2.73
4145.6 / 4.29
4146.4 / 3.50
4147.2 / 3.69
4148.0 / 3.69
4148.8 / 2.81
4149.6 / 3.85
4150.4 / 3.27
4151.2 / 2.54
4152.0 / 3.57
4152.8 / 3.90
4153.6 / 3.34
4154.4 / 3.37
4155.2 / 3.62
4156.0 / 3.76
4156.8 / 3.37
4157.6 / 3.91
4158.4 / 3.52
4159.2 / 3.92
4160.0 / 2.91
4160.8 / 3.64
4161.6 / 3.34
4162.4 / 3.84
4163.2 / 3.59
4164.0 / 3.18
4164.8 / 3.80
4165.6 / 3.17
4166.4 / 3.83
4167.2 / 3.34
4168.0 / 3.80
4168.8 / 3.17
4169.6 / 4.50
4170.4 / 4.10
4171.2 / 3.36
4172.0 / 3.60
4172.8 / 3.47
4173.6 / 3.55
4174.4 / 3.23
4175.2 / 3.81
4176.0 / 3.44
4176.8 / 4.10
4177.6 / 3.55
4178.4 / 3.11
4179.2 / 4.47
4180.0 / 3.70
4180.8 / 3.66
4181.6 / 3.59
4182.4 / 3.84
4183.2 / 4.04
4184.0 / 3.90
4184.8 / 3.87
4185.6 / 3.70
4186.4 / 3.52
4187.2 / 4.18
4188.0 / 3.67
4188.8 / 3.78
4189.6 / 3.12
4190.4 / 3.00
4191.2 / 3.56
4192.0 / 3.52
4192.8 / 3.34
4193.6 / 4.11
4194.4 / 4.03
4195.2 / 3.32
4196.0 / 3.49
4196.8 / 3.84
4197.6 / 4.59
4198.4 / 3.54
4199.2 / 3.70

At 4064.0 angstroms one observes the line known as C IV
